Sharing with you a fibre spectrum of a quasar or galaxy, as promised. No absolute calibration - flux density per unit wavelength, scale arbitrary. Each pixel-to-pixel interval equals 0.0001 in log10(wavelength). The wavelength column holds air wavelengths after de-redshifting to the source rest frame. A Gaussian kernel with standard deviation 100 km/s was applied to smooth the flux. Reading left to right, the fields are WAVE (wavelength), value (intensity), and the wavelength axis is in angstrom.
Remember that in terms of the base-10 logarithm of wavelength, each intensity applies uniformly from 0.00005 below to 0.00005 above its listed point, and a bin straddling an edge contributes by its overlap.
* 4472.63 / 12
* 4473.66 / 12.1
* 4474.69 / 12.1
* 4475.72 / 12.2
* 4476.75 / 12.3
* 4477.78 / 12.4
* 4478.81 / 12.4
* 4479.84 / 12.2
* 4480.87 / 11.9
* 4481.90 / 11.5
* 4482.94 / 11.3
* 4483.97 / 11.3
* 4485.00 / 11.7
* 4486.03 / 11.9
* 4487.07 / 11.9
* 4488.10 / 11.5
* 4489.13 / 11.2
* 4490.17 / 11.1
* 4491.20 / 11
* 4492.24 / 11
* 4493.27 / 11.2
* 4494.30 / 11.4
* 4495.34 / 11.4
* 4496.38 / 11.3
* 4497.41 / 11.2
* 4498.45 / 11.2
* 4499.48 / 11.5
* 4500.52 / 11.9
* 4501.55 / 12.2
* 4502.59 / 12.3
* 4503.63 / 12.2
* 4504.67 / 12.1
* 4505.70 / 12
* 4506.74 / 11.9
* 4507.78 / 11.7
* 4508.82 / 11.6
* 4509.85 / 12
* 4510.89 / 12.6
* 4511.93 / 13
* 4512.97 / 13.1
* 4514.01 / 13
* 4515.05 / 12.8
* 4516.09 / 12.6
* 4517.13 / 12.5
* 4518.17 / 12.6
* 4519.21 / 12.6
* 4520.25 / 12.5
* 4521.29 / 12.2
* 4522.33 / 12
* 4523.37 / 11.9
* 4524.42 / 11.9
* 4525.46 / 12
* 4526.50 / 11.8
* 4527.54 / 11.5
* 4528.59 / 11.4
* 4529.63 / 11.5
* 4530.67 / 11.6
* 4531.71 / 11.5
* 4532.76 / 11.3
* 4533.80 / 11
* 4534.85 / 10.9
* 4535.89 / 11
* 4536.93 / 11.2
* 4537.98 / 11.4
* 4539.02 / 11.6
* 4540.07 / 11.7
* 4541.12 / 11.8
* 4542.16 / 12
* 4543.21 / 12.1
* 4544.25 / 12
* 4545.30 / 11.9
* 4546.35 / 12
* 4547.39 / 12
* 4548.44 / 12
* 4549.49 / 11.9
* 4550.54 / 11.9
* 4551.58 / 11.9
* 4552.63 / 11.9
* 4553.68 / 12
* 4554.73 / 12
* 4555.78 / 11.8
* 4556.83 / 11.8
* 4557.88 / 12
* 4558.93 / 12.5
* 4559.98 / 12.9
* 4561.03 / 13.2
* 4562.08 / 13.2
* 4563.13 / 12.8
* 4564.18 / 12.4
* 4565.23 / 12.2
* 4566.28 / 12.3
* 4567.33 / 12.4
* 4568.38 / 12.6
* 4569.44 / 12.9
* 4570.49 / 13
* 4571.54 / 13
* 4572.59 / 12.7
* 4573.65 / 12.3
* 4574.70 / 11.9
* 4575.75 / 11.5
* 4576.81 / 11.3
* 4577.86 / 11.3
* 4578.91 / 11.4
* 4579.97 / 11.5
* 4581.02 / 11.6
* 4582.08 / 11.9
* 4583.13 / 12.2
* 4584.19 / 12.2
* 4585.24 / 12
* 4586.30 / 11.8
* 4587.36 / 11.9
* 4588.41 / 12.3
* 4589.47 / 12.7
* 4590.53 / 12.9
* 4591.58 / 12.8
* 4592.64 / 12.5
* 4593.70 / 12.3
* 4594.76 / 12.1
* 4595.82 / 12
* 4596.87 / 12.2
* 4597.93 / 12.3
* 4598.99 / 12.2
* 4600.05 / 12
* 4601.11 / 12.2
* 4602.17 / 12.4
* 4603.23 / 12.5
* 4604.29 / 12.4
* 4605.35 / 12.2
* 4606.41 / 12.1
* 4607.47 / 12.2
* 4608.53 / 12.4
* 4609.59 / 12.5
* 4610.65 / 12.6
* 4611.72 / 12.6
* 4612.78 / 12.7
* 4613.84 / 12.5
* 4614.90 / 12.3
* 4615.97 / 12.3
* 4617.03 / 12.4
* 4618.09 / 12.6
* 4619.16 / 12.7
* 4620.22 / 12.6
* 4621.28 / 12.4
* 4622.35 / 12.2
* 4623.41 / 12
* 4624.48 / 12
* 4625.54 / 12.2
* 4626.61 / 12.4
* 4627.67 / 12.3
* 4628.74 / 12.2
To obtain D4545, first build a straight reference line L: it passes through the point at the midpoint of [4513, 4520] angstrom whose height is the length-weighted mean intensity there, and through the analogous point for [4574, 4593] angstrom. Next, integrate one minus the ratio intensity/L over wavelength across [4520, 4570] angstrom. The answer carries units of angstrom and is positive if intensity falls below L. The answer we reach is 1.7 angstrom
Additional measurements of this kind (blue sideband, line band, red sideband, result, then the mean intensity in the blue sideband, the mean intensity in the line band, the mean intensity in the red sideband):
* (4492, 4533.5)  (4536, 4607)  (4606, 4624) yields 0.5 angstrom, 12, 12.1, 12.4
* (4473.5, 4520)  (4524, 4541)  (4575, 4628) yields 0.8 angstrom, 11.9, 11.5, 12.2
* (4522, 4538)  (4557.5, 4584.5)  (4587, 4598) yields -0.5 angstrom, 11.5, 12.3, 12.4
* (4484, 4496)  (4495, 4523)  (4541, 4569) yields -1.3 angstrom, 11.4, 12.2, 12.2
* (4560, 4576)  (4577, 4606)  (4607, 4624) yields 0.9 angstrom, 12.6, 12.1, 12.4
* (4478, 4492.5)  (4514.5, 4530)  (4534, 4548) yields -0.7 angstrom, 11.6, 12.1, 11.6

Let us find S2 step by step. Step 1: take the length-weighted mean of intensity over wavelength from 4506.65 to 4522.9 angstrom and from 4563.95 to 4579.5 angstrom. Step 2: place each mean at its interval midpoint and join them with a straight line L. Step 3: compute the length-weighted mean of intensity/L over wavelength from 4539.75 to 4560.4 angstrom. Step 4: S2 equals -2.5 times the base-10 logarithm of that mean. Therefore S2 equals 0.026 mag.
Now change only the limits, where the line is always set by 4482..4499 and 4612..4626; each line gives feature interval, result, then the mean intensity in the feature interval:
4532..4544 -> 0.03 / 11.5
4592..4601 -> 0.00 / 12.2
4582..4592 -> -0.01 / 12.3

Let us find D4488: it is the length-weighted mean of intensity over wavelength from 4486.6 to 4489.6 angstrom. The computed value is 11.6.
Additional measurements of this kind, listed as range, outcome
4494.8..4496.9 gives 11.3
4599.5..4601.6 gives 12.1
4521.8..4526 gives 11.9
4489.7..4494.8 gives 11.2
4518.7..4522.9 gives 12.3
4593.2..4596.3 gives 12.1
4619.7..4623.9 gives 12.3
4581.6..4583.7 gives 12.1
